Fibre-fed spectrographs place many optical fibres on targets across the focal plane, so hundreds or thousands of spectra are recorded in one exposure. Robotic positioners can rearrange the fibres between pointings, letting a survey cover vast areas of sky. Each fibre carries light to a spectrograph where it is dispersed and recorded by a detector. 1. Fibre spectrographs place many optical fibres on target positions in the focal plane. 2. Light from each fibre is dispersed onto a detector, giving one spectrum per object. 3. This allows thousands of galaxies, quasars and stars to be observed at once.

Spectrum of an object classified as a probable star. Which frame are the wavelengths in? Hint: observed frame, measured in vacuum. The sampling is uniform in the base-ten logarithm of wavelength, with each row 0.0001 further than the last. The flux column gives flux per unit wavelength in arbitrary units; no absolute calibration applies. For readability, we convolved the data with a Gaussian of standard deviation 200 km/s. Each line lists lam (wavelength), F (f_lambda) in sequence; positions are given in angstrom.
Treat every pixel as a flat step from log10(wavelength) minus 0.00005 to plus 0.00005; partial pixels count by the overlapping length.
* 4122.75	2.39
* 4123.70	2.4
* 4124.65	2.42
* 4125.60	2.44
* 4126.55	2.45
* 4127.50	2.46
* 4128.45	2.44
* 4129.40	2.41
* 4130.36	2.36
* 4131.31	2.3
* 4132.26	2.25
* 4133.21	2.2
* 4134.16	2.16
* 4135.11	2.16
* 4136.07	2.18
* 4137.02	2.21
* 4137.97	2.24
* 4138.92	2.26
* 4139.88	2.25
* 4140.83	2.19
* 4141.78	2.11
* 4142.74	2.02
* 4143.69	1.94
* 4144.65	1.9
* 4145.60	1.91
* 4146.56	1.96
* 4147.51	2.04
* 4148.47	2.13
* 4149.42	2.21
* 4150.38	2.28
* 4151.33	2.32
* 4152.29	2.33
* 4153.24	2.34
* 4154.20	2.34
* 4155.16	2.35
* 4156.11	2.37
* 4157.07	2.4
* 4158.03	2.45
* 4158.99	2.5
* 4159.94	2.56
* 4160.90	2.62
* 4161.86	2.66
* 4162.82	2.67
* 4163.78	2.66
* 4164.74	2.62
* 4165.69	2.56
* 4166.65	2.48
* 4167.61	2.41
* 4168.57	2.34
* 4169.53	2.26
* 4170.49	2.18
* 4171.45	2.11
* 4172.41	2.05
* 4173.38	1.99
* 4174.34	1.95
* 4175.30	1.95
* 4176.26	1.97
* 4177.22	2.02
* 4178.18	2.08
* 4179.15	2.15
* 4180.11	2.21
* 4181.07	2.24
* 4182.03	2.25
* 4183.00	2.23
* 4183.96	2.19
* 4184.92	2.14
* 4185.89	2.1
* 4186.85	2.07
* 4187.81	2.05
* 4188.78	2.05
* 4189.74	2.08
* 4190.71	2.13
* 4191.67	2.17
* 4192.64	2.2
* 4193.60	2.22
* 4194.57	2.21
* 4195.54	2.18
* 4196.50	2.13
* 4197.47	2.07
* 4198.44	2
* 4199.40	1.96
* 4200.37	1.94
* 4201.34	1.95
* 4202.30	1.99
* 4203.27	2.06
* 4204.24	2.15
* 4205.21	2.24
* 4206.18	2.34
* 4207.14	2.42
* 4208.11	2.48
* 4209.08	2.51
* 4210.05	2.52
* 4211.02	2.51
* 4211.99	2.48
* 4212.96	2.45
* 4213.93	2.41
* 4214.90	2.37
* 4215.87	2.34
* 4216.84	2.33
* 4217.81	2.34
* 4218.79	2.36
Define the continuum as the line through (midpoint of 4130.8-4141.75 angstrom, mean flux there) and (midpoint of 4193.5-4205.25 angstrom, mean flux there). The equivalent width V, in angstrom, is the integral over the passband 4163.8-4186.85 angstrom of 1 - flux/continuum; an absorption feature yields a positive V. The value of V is -0.8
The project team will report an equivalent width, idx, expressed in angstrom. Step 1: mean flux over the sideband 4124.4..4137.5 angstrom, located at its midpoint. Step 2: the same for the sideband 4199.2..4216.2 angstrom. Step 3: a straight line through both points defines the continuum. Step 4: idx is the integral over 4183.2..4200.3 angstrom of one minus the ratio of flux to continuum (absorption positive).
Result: 1.36 angstrom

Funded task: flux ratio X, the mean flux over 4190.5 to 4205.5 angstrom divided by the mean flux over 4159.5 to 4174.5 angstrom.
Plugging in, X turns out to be 0.88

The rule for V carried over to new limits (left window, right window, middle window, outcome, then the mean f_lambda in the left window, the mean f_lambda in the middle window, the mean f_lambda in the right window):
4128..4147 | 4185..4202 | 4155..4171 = -2.58 angstrom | 2.17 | 2.48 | 2.09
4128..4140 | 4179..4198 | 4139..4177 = -0.88 angstrom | 2.26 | 2.26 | 2.15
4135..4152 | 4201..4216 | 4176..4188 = 0.60 angstrom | 2.13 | 2.14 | 2.33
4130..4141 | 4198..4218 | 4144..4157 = 0.27 angstrom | 2.23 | 2.19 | 2.28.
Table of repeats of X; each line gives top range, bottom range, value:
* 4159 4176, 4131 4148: 1.11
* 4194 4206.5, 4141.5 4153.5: 0.99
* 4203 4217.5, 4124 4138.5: 1.03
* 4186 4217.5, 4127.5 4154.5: 1.01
